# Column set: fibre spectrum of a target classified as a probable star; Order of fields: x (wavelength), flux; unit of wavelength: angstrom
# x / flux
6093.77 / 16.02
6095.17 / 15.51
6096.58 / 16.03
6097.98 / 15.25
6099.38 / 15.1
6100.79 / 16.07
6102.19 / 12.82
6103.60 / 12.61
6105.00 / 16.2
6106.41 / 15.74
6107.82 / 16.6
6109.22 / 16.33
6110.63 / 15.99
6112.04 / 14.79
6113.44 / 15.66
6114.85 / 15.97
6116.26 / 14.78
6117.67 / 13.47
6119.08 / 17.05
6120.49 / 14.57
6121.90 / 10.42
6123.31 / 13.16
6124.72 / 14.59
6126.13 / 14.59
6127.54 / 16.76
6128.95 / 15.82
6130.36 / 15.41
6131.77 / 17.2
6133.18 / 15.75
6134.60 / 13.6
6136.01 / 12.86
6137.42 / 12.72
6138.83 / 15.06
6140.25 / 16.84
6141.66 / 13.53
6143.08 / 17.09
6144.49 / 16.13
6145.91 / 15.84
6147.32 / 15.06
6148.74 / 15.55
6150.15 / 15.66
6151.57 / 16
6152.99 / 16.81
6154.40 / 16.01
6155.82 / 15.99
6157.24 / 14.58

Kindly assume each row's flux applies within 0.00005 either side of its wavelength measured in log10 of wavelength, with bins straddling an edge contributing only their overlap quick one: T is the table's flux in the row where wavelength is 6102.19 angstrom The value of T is 12.82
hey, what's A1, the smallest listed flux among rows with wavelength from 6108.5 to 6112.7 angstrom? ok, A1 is 14.79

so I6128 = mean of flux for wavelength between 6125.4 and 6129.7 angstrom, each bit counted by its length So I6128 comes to 15.7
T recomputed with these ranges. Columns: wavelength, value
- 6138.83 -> 15.06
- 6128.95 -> 15.82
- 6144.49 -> 16.13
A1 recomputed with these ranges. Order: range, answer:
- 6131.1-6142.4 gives 12.72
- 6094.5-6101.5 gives 15.1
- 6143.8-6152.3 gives 15.06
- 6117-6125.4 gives 10.42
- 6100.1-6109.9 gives 12.61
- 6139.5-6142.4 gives 13.53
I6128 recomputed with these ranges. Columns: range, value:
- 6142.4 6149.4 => 15.9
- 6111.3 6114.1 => 15.3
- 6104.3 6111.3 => 16.2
